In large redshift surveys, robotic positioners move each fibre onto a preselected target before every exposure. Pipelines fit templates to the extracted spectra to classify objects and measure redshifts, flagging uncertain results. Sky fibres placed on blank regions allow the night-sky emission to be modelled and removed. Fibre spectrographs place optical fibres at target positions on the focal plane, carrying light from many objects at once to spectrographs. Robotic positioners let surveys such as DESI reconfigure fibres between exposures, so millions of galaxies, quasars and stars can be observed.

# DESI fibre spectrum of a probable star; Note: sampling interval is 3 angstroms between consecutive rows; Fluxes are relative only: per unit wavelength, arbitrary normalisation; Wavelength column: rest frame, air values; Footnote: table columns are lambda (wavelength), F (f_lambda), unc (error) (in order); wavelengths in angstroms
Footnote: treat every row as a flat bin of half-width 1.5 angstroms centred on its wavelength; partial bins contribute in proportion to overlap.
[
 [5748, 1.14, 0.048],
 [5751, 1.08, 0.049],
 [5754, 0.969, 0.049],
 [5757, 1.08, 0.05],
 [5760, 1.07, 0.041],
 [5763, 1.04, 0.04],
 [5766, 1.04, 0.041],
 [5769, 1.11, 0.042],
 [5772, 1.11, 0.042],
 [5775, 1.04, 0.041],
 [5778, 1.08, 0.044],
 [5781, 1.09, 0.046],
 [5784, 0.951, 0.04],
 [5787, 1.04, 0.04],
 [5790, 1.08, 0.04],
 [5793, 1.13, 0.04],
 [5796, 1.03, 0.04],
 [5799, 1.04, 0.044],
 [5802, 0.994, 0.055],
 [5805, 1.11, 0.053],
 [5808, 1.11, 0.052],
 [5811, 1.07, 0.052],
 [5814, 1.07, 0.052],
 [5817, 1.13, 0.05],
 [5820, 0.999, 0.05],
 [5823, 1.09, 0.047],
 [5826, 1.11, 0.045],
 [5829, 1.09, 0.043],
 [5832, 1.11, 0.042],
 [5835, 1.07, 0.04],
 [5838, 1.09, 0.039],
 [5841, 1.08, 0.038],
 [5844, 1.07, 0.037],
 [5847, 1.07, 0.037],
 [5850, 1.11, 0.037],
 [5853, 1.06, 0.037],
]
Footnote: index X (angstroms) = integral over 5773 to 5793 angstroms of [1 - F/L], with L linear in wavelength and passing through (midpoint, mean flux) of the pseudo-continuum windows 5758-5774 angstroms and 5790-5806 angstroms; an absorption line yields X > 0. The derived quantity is 0.23 angstroms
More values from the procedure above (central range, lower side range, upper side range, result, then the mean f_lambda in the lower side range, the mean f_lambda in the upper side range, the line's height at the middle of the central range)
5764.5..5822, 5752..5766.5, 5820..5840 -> -0.1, 1.04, 1.09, 1.06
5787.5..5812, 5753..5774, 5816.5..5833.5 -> 0.1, 1.06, 1.09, 1.08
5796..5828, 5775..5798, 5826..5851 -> 0.0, 1.06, 1.09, 1.07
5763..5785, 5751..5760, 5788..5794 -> 0.2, 1.04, 1.1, 1.07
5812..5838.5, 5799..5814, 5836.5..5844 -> -0.2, 1.07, 1.08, 1.08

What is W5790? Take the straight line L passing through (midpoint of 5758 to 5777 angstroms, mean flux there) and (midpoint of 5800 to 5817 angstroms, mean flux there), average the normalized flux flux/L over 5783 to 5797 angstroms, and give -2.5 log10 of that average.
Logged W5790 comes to 0.02 mag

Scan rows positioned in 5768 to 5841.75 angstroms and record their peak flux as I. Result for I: 1.13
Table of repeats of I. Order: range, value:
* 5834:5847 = 1.09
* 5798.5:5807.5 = 1.11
